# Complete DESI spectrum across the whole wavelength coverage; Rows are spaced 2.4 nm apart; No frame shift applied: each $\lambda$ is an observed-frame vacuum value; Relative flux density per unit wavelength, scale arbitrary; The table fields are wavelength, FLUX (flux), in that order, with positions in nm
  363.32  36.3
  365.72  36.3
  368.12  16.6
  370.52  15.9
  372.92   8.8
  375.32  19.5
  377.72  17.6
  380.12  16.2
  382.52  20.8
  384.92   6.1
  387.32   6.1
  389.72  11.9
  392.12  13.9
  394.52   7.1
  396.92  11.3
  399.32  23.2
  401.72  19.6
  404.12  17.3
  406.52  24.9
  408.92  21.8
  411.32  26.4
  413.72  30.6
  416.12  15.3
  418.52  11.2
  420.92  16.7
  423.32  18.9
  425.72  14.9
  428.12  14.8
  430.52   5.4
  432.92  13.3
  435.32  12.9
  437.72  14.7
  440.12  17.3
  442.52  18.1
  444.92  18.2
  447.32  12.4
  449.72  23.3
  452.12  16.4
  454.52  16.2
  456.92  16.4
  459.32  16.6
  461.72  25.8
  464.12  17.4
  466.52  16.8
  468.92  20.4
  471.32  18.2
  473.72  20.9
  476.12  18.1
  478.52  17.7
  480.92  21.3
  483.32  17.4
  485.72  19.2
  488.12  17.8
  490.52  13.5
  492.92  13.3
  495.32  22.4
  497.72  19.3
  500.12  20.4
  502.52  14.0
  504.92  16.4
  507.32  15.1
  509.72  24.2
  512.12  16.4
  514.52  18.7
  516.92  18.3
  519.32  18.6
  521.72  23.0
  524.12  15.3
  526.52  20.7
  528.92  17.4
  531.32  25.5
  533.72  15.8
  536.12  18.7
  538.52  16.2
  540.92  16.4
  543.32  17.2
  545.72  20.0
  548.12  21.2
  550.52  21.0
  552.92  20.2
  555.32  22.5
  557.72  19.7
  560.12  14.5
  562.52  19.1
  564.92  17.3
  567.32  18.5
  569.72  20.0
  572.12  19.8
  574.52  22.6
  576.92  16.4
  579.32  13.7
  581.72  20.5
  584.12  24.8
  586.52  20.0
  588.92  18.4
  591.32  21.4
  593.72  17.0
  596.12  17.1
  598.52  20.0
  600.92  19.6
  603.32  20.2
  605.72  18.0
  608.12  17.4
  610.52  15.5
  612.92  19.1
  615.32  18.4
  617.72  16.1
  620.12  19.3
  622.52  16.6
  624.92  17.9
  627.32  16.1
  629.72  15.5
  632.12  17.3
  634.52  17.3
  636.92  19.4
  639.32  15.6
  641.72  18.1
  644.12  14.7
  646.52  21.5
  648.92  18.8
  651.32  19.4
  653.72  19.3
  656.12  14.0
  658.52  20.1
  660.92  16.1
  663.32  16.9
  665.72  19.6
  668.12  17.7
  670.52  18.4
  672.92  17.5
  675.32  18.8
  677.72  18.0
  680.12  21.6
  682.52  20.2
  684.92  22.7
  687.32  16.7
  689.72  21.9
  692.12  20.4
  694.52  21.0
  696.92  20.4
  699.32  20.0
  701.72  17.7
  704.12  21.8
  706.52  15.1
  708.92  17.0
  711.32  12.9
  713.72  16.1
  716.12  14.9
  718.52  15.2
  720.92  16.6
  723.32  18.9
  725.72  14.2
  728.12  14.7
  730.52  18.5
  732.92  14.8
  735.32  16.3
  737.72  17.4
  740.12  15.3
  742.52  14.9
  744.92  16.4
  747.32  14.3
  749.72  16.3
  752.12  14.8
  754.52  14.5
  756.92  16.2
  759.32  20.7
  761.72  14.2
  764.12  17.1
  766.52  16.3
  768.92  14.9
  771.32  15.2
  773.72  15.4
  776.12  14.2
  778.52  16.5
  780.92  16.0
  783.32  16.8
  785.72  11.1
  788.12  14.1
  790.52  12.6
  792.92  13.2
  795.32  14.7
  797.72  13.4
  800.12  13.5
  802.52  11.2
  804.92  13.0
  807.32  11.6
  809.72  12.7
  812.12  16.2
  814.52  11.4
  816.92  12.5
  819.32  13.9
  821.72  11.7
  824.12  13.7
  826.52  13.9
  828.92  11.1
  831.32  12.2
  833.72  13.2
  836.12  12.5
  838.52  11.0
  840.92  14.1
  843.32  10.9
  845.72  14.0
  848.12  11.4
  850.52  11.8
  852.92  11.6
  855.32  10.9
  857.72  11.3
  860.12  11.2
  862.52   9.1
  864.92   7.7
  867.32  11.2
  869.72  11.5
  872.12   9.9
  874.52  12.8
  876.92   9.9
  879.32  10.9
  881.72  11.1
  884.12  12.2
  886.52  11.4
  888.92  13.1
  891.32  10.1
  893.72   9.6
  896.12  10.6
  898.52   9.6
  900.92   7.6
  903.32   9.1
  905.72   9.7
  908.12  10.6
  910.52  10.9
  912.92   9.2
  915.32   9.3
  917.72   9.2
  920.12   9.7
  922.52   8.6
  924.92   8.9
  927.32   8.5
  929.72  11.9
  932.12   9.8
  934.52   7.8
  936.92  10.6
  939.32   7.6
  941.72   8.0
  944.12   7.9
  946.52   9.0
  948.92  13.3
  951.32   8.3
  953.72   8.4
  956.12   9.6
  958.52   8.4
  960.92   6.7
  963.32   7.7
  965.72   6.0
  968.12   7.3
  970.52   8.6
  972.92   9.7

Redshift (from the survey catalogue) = 0.67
